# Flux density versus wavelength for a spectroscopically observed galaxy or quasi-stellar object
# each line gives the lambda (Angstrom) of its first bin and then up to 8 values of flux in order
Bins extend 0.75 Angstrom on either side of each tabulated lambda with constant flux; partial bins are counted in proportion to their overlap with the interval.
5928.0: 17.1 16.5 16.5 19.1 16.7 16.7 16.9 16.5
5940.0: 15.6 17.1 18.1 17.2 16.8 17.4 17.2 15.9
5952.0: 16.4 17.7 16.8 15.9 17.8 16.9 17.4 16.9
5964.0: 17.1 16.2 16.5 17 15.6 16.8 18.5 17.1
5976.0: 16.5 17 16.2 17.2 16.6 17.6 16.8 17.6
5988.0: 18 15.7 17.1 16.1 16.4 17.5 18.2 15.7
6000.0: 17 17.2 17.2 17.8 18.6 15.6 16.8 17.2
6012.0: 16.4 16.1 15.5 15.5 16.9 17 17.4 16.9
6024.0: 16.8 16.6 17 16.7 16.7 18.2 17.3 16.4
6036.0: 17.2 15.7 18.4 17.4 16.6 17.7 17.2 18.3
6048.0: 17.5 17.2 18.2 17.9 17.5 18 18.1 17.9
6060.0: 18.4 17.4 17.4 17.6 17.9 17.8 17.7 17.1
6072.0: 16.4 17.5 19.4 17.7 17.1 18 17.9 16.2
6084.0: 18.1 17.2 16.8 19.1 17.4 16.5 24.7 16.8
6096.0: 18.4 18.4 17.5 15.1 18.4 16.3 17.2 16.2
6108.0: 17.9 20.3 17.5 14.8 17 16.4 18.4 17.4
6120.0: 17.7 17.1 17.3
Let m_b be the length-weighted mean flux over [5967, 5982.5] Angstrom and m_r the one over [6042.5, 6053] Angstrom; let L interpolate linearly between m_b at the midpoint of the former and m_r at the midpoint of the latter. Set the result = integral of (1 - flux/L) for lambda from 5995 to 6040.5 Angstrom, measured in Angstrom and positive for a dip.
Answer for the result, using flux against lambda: 1.1 Angstrom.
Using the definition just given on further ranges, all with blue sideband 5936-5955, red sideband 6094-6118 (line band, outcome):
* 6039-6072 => -0.92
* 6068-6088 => -0.31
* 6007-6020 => 0.55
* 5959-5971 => 0.17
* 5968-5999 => 0.12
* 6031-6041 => -0.05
